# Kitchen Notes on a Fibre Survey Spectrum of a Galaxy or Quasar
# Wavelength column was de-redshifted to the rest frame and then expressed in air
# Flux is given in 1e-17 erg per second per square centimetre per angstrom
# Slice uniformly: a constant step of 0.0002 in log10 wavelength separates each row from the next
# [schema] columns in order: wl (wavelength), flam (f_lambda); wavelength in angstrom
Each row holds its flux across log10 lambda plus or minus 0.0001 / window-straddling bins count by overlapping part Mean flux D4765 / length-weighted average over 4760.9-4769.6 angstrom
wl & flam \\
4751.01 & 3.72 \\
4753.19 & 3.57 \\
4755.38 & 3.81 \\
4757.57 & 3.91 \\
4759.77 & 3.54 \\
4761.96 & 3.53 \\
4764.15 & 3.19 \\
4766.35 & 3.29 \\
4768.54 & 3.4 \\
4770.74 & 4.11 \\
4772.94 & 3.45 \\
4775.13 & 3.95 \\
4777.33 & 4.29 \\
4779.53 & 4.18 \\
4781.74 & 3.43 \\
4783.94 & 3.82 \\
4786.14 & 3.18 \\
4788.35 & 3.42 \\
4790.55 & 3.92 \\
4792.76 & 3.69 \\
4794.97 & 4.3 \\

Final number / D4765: 3.35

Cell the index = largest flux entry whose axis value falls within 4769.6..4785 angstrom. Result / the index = 4.29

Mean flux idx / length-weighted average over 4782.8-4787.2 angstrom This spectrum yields 3.51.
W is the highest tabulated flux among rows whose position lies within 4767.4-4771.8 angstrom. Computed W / 4.11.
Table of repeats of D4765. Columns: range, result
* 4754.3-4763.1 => 3.69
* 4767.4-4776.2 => 3.73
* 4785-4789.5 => 3.31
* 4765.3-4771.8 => 3.6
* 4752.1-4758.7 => 3.76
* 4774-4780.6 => 4.14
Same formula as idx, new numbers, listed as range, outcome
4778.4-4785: 3.81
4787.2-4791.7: 3.66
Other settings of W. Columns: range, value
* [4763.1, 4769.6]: 3.4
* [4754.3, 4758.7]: 3.91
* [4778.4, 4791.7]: 4.18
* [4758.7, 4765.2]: 3.54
